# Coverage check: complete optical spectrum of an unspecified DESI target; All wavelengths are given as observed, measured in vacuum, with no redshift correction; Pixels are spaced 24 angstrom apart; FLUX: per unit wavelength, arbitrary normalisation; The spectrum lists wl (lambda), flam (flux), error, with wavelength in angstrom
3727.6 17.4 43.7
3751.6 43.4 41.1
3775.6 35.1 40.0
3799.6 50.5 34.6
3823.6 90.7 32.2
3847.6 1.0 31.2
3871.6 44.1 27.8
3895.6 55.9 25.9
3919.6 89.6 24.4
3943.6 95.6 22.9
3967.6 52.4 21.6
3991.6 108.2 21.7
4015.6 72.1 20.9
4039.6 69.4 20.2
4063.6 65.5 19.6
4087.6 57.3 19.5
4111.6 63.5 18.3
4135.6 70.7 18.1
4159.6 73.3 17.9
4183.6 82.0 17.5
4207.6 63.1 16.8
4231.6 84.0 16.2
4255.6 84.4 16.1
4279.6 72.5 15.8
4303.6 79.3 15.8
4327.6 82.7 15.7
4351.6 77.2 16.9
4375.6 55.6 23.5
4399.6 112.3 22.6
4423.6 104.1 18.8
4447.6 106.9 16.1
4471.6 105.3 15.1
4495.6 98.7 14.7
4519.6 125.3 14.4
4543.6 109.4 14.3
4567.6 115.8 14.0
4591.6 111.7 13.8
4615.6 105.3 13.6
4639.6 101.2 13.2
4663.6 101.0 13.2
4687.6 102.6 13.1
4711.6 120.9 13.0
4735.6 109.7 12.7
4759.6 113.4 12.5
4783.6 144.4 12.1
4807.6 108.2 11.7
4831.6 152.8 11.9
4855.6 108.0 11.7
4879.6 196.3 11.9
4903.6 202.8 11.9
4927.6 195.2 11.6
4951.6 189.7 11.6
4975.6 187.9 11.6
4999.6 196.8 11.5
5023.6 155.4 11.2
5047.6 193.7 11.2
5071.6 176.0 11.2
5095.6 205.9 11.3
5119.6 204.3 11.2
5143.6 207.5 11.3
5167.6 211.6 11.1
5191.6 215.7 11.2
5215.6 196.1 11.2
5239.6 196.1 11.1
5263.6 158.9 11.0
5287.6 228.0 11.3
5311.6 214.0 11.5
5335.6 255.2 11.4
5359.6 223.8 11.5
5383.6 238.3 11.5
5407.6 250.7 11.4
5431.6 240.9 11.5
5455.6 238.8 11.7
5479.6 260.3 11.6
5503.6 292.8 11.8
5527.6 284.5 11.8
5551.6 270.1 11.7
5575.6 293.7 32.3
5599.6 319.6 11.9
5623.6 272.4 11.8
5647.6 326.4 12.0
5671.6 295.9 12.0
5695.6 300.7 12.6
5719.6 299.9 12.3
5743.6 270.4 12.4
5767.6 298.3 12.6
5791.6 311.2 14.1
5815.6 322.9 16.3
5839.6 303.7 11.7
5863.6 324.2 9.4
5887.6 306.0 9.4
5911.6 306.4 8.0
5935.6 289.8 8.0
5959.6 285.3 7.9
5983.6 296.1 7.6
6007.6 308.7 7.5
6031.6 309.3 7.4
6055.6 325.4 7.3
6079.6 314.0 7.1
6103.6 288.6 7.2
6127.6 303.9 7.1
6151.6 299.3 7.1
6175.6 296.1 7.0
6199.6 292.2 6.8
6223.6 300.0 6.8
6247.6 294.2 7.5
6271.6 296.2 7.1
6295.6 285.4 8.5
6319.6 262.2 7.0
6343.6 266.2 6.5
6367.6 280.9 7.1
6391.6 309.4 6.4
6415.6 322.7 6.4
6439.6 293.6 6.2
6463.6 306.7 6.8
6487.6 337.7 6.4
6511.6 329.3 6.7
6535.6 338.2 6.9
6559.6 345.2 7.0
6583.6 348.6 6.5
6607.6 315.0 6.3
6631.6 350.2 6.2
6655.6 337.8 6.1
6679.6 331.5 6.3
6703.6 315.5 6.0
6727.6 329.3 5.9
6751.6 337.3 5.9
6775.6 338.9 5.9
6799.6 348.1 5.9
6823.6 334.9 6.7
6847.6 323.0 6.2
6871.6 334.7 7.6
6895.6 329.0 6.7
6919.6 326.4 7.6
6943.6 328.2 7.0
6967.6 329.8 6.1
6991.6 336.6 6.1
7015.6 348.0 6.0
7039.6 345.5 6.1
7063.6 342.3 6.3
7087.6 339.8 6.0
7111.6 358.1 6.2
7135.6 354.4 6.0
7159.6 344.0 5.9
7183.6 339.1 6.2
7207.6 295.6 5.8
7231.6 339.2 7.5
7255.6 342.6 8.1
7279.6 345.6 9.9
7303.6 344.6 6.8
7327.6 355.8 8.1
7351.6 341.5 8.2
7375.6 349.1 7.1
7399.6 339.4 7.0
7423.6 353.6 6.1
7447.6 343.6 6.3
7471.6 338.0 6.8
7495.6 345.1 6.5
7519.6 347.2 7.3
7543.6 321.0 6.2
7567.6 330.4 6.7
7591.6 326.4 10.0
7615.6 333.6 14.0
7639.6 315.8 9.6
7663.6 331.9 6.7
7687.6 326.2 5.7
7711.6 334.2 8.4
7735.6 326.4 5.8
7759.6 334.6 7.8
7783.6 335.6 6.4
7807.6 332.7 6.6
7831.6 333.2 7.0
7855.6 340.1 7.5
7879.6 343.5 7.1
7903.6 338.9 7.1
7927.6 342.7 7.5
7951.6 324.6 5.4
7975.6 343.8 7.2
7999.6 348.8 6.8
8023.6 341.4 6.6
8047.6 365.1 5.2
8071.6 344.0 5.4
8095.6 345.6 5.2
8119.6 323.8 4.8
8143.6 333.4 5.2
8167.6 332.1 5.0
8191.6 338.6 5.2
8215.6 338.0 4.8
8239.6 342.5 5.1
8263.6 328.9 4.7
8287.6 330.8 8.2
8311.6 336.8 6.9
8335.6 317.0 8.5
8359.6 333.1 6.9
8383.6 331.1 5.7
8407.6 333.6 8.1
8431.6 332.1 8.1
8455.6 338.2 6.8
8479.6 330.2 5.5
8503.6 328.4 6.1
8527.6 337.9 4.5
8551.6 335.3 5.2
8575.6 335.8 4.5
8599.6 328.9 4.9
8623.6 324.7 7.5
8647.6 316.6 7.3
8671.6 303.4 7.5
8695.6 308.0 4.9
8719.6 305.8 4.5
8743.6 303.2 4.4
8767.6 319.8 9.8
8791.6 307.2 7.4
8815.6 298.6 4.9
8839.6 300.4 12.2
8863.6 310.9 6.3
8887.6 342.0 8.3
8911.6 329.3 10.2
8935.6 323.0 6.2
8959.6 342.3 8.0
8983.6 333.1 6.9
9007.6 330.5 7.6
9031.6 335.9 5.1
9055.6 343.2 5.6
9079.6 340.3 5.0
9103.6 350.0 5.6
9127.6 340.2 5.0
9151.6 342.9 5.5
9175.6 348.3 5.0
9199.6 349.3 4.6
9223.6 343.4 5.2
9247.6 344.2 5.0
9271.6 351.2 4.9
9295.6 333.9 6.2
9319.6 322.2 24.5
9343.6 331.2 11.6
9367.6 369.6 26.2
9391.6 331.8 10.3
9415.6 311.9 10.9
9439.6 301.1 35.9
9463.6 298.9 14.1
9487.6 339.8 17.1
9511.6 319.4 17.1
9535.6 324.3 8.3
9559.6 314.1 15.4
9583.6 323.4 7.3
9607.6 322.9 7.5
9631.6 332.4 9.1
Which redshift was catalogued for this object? 0.223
